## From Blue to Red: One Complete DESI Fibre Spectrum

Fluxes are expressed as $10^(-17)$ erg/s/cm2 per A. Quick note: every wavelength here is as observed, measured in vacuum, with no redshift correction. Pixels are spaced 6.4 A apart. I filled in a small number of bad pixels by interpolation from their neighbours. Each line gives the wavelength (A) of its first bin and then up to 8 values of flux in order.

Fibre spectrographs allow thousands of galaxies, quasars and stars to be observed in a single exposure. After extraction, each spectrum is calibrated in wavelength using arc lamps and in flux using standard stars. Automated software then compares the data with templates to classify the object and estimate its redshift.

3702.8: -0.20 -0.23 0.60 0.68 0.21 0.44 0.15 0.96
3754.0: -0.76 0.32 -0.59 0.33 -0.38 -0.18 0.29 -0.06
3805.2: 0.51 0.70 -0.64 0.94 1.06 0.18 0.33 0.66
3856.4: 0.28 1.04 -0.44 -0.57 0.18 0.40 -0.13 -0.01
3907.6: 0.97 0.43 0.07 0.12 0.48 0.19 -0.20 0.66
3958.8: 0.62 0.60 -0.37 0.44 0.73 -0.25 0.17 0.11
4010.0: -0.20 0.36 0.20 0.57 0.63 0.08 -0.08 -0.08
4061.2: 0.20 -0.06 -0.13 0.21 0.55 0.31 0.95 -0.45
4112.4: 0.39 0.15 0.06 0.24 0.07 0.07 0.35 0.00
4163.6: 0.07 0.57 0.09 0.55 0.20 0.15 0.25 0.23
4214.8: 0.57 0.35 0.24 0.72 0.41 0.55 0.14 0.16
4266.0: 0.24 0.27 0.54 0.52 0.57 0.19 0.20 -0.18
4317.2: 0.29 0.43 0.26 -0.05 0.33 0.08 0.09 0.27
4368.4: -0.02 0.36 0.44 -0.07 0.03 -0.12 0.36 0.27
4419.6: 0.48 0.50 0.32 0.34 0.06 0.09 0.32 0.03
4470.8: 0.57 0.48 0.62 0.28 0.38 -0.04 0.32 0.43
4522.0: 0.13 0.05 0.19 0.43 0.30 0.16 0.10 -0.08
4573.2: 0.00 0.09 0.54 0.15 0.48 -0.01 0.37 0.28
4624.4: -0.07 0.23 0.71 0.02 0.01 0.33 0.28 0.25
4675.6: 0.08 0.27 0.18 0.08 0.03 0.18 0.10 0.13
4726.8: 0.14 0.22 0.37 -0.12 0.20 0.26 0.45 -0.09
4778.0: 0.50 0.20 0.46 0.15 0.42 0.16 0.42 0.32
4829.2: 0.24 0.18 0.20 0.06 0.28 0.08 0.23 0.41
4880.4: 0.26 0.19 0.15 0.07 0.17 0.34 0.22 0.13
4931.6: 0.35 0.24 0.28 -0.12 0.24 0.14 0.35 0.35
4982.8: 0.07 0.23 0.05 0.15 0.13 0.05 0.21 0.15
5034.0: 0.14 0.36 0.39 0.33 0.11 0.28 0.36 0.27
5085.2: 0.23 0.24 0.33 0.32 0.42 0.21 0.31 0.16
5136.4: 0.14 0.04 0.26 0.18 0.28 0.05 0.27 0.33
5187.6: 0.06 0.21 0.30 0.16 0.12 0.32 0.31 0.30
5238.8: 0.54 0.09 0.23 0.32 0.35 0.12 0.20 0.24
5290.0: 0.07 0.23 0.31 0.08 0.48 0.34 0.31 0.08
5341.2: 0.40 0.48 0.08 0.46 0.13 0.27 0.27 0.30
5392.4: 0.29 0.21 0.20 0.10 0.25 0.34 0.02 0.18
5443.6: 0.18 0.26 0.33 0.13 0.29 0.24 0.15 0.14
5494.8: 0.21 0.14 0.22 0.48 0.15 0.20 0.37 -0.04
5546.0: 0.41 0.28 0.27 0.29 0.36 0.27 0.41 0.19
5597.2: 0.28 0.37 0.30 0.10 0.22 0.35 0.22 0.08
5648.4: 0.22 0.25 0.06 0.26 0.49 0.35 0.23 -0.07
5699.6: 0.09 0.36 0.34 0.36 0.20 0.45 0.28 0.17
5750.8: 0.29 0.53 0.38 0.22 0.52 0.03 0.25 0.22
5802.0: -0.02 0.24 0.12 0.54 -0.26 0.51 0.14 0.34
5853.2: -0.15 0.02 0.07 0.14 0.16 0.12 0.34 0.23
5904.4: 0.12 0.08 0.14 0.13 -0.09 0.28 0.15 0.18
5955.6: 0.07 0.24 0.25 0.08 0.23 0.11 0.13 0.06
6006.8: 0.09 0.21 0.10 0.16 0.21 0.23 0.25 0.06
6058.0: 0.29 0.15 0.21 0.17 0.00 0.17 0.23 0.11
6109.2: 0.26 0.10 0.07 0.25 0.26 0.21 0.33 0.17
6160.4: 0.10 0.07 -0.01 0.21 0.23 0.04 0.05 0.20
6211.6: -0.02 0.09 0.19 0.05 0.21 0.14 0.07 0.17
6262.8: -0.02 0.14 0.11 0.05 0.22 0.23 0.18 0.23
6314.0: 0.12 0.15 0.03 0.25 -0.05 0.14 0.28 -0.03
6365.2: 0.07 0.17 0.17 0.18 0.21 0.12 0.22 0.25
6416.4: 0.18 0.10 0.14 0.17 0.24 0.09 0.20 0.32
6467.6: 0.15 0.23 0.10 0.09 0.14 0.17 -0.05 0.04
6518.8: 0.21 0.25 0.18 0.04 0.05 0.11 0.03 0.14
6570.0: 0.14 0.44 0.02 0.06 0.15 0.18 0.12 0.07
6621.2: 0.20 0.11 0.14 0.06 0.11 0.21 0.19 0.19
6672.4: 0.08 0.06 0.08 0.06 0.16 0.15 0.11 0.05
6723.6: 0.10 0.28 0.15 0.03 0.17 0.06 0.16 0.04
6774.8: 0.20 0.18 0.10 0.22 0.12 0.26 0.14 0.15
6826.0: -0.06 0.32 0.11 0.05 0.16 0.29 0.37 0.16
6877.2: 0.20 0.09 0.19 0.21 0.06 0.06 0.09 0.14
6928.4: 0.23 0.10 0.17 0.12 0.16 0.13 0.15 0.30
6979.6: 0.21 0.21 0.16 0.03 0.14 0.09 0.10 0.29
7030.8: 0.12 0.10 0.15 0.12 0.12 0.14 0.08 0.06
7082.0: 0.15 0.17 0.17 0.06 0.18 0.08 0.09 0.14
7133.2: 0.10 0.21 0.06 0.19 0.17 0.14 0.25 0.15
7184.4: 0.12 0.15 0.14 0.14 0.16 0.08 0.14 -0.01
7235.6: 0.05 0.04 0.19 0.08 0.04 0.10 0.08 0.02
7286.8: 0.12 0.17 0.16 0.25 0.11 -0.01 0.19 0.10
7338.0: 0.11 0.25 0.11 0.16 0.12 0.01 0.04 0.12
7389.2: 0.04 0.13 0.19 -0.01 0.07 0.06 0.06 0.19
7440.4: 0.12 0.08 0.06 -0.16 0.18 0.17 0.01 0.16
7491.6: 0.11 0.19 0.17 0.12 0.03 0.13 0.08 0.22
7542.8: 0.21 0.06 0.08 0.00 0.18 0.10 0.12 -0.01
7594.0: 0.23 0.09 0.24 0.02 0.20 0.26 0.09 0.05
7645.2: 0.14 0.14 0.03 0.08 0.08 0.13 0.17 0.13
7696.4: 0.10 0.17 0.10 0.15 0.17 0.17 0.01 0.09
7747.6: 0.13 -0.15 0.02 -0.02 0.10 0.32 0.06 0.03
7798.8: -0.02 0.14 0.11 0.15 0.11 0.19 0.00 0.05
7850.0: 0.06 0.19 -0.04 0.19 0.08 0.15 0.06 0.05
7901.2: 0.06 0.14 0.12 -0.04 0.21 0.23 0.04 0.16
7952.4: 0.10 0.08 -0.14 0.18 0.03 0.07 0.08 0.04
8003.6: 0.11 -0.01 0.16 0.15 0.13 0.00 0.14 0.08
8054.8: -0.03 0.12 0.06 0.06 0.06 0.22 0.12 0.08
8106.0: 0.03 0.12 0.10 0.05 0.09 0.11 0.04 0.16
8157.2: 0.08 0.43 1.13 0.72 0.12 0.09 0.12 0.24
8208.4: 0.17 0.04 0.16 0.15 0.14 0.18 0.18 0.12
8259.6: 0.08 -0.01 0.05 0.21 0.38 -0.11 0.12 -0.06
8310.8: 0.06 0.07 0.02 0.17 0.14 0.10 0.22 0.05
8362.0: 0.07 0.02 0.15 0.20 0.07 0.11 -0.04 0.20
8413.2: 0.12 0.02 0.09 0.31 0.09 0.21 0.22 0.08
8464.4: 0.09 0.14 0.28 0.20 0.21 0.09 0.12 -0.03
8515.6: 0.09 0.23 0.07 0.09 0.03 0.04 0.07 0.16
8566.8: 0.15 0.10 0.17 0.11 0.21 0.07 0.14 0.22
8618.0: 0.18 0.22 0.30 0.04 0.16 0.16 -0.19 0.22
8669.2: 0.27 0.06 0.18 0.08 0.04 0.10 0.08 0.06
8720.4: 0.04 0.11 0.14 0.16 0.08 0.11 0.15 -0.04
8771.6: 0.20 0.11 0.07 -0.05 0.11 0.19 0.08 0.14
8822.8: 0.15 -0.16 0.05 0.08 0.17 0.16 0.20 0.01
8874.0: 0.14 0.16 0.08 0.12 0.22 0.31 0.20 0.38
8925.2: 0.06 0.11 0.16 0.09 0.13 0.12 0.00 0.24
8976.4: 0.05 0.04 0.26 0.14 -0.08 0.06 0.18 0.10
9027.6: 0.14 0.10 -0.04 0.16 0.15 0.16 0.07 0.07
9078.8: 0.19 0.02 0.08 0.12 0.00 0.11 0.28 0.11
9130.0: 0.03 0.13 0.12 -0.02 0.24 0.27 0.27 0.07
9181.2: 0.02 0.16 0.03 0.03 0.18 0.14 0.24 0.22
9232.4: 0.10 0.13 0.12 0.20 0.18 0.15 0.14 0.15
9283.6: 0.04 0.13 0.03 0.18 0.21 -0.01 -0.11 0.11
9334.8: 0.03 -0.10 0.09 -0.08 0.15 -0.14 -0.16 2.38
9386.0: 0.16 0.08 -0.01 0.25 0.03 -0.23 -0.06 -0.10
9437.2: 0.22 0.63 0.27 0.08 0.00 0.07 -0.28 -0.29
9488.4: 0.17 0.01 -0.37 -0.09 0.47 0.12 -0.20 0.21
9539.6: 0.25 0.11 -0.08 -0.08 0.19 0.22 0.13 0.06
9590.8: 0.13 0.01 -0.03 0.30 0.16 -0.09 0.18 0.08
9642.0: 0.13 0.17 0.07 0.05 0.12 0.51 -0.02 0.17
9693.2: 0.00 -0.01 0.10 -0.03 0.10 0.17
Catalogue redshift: 1.19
